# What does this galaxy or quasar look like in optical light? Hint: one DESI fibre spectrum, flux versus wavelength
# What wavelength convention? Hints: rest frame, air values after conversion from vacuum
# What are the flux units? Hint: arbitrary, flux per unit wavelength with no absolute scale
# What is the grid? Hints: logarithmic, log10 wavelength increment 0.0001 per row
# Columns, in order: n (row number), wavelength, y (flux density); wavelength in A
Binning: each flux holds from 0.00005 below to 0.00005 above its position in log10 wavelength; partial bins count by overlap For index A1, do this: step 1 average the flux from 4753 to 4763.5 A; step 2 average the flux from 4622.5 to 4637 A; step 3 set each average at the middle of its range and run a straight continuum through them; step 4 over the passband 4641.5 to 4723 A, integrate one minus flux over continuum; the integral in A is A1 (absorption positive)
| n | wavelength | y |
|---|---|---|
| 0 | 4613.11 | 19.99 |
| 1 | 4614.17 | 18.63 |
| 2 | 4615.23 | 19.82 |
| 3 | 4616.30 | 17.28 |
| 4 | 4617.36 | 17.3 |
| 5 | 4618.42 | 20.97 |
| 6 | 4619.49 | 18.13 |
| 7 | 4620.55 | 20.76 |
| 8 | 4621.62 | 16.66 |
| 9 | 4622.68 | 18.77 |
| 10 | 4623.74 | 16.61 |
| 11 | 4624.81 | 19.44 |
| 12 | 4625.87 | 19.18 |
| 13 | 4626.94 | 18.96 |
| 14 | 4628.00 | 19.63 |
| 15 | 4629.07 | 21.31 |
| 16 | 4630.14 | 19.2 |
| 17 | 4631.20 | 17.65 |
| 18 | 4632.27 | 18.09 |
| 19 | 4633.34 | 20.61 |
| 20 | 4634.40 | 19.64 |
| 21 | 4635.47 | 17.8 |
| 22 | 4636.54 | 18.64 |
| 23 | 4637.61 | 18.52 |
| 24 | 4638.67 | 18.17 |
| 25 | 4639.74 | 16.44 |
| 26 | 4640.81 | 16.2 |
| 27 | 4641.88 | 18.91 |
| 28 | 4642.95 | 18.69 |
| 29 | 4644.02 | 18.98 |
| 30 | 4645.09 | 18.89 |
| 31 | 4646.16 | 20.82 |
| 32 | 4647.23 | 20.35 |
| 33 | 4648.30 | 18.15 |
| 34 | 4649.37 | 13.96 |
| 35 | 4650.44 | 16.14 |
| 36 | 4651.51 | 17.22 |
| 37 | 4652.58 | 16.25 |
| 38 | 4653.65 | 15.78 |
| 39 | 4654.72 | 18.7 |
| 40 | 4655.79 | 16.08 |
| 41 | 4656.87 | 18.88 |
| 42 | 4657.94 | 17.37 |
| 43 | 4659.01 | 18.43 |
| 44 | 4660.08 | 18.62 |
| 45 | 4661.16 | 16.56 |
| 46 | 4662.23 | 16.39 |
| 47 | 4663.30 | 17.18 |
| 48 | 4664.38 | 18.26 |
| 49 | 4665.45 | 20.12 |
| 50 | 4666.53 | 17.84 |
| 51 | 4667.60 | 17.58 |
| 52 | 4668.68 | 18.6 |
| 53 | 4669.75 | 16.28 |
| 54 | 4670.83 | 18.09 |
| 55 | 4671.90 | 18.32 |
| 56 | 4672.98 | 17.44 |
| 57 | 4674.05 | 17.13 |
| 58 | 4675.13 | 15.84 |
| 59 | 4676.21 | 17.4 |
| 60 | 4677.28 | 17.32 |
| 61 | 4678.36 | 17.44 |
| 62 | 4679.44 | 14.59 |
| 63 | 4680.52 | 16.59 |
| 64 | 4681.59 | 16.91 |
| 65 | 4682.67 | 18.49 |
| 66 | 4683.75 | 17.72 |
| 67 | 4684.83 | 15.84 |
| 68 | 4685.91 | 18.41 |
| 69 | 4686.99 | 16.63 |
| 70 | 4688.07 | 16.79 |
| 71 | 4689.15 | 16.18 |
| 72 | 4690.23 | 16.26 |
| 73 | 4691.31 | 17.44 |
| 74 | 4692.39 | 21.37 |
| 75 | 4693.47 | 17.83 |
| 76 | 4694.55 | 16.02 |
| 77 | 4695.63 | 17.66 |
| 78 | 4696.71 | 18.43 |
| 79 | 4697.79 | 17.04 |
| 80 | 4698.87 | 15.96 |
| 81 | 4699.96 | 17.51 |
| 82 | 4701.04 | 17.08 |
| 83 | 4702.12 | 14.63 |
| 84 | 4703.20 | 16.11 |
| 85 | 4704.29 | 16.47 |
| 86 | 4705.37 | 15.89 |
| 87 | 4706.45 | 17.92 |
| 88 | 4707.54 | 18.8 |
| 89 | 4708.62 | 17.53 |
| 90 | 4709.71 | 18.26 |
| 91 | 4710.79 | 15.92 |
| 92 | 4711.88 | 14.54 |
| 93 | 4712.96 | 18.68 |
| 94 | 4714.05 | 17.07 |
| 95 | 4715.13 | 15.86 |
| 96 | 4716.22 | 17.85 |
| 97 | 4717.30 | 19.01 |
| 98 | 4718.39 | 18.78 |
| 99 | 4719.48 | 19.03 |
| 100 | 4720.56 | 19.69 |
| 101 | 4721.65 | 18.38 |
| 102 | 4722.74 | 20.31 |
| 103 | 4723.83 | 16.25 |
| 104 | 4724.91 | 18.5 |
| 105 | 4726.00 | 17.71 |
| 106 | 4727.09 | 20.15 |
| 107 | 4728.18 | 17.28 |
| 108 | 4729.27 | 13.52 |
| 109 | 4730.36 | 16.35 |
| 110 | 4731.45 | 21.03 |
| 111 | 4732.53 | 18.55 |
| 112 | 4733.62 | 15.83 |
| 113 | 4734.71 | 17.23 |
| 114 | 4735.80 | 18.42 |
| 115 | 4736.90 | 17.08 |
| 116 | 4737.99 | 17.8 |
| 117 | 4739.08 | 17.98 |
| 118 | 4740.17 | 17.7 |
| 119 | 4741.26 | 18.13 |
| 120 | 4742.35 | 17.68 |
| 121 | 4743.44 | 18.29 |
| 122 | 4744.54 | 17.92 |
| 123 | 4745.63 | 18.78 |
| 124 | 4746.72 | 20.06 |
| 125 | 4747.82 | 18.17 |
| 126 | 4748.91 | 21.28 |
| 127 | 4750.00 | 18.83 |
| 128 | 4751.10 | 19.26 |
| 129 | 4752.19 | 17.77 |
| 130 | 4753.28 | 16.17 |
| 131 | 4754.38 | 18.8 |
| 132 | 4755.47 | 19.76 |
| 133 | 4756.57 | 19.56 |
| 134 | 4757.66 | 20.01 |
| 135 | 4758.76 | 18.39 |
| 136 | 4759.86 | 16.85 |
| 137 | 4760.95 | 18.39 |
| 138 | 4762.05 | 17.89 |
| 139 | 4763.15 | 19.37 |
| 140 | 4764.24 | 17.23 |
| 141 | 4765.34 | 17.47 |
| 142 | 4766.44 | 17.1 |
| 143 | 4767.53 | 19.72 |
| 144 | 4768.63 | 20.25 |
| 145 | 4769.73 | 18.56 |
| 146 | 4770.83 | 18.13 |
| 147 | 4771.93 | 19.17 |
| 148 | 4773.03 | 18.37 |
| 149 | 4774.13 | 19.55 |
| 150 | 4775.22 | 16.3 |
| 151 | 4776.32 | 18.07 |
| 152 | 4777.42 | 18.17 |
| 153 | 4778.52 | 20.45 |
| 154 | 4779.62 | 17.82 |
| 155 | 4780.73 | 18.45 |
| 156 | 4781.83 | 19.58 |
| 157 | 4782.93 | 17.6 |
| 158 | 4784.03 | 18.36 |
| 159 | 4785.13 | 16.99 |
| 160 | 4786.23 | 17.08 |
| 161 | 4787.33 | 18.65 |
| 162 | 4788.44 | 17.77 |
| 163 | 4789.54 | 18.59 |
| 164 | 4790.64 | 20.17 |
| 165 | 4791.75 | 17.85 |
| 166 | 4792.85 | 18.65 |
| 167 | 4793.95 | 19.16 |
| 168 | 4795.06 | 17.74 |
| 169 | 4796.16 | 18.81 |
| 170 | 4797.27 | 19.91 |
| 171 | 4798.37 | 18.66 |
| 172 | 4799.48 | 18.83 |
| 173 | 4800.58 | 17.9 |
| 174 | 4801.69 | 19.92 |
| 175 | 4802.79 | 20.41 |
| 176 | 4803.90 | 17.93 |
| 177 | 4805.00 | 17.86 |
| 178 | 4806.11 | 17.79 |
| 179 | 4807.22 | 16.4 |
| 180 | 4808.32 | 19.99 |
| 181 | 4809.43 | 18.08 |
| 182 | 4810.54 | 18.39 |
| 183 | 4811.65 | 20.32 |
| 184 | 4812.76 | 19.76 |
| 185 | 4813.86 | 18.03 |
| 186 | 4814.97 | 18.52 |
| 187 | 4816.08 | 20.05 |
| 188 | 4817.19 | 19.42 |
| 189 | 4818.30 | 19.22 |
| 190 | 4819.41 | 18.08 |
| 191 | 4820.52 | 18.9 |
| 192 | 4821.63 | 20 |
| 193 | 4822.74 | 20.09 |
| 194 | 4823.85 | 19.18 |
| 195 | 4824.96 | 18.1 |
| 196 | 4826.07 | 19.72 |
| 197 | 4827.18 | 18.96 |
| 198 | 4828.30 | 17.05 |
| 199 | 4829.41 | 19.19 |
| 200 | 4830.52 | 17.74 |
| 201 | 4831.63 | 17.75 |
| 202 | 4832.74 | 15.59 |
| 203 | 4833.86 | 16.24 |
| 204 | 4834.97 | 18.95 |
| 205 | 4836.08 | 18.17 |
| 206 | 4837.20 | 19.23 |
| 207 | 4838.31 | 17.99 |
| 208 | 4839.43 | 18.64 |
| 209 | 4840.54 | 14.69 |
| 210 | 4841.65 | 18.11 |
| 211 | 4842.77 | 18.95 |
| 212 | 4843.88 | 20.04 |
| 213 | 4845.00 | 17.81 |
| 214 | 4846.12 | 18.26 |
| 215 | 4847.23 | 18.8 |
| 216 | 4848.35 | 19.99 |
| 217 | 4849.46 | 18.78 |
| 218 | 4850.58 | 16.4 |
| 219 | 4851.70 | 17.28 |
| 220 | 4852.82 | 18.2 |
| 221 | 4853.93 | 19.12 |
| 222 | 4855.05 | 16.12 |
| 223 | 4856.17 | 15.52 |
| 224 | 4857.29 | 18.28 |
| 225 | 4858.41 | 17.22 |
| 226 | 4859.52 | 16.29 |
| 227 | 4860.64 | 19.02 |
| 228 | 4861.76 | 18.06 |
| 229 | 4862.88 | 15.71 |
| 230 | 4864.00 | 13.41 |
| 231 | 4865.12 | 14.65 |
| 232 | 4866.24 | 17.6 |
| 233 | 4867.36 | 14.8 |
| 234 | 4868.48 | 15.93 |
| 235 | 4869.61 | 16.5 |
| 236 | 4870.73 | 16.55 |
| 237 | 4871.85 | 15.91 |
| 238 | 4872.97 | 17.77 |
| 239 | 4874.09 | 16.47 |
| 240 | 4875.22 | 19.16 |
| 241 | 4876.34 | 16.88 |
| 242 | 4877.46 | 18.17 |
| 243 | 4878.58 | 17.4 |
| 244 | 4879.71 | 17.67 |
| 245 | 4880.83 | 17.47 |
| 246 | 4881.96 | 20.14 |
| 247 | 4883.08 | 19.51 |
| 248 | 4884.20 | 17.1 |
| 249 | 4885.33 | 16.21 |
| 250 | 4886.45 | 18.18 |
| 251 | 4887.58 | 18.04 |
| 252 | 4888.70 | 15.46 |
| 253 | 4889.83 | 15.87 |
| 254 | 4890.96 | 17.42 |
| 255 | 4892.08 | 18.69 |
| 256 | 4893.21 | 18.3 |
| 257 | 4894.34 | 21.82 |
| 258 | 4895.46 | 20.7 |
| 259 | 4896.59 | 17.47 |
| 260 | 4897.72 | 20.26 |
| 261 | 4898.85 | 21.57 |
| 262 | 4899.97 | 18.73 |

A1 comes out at 5.6 A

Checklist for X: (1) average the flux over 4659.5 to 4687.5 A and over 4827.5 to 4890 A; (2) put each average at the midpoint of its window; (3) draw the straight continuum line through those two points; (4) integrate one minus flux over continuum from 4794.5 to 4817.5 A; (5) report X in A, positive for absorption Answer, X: -1.8 A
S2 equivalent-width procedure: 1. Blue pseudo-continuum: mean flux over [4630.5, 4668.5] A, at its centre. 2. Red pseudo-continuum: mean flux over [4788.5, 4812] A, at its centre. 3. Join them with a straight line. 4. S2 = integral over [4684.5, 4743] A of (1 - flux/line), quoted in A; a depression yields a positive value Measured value 2.5 A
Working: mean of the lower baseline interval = 18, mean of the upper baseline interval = 18.7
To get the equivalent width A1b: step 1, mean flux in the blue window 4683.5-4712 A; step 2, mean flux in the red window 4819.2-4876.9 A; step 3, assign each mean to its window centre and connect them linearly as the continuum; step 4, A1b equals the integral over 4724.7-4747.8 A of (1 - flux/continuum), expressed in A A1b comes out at -0.9 A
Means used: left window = 17.1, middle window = 17.9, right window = 17.6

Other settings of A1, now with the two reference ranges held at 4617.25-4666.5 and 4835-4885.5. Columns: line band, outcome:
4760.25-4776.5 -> -0.5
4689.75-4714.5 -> 1.2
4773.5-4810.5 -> -1.5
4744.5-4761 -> -0.9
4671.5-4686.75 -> 0.9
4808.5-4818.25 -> -0.8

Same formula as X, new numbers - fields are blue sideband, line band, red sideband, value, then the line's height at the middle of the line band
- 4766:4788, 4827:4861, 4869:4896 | 0.3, 18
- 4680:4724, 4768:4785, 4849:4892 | -1.3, 17.3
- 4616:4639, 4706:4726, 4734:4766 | 0.6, 18.5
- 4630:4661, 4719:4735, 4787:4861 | 0.2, 18.2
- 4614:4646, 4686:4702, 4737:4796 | 1.1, 18.6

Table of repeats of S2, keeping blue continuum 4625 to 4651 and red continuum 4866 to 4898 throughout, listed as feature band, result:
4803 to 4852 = -1.5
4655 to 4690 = 2.0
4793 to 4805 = -0.6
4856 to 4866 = 0.7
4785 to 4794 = -0.2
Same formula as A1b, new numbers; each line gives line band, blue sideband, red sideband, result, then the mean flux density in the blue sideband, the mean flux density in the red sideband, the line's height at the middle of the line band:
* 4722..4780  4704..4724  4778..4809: -0.6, 17.7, 18.5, 18.1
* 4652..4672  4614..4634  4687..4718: 0.5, 18.9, 17.1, 18.1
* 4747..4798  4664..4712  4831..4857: -2.8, 17.2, 17.9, 17.6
